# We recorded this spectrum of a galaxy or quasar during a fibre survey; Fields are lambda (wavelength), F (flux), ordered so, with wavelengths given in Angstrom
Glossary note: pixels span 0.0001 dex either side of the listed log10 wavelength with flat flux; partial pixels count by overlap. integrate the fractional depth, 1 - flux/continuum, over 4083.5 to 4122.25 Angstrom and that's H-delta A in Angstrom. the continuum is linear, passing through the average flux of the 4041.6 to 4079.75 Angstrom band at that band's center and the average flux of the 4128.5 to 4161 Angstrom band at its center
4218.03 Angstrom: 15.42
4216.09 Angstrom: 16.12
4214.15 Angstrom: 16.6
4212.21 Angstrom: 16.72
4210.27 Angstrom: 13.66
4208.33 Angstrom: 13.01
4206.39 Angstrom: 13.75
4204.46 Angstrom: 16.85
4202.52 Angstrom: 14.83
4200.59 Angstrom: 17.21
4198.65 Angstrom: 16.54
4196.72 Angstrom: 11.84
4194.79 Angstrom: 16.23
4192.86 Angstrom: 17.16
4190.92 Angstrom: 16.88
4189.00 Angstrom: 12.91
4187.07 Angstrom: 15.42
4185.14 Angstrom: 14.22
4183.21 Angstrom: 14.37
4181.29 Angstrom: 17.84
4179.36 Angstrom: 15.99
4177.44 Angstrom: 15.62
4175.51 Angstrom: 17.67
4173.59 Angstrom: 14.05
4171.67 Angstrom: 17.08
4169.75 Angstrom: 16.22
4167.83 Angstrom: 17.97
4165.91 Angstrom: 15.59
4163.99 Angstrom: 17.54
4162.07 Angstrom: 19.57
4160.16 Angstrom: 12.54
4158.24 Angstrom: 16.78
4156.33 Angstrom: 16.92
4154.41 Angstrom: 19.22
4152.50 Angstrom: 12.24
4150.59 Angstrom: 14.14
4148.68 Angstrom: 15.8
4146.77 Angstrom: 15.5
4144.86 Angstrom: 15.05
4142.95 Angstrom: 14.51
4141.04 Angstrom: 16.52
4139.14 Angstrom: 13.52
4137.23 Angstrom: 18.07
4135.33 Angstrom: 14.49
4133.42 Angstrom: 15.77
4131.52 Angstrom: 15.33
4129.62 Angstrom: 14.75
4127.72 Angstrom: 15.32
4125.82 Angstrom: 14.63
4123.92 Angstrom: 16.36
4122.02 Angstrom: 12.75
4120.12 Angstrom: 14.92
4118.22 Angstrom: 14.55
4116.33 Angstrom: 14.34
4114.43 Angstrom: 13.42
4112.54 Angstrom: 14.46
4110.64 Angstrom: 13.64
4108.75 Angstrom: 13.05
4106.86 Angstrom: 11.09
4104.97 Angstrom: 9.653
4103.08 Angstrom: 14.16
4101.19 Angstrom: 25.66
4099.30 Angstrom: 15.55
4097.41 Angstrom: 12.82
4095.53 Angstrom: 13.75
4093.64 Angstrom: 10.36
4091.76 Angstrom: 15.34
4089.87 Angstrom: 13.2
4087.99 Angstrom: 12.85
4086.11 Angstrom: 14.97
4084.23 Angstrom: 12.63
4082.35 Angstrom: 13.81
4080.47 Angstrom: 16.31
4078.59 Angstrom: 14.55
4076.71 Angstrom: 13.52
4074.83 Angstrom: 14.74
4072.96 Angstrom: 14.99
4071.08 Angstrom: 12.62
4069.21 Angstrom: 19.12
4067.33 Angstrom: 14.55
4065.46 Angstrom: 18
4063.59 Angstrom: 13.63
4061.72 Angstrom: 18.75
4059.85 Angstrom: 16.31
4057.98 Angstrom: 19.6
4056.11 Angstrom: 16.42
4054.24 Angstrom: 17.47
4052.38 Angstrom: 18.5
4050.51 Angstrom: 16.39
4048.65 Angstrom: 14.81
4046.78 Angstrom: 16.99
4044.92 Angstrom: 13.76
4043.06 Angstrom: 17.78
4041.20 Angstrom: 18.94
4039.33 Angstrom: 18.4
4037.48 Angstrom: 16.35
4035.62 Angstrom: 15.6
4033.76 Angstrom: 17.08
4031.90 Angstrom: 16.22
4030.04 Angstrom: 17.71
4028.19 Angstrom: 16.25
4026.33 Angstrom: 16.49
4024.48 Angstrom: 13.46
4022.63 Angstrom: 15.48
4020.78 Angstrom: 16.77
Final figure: 4.4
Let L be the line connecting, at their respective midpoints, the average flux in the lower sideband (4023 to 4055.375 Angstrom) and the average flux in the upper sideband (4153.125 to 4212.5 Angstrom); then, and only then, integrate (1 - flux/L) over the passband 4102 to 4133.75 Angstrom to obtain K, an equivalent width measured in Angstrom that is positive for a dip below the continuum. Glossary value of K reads 4.2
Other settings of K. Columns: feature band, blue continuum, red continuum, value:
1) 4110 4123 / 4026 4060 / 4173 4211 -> 1.70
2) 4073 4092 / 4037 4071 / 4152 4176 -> 2.94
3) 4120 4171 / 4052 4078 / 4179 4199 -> 0.00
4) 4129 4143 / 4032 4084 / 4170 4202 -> 0.40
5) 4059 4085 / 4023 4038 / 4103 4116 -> -1.62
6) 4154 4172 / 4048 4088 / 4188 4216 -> -1.66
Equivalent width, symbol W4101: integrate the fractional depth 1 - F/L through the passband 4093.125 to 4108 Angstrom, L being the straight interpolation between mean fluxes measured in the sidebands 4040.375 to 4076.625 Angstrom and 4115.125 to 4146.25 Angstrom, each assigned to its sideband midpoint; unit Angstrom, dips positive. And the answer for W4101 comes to 1.3 Angstrom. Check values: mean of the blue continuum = 16.4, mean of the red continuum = 15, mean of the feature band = 14.2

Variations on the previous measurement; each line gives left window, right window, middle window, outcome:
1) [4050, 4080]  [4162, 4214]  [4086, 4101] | 1.8 Angstrom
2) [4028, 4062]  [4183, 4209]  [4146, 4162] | 0.0 Angstrom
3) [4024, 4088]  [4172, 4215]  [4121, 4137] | 0.7 Angstrom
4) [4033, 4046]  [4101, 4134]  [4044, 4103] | 1.0 Angstrom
